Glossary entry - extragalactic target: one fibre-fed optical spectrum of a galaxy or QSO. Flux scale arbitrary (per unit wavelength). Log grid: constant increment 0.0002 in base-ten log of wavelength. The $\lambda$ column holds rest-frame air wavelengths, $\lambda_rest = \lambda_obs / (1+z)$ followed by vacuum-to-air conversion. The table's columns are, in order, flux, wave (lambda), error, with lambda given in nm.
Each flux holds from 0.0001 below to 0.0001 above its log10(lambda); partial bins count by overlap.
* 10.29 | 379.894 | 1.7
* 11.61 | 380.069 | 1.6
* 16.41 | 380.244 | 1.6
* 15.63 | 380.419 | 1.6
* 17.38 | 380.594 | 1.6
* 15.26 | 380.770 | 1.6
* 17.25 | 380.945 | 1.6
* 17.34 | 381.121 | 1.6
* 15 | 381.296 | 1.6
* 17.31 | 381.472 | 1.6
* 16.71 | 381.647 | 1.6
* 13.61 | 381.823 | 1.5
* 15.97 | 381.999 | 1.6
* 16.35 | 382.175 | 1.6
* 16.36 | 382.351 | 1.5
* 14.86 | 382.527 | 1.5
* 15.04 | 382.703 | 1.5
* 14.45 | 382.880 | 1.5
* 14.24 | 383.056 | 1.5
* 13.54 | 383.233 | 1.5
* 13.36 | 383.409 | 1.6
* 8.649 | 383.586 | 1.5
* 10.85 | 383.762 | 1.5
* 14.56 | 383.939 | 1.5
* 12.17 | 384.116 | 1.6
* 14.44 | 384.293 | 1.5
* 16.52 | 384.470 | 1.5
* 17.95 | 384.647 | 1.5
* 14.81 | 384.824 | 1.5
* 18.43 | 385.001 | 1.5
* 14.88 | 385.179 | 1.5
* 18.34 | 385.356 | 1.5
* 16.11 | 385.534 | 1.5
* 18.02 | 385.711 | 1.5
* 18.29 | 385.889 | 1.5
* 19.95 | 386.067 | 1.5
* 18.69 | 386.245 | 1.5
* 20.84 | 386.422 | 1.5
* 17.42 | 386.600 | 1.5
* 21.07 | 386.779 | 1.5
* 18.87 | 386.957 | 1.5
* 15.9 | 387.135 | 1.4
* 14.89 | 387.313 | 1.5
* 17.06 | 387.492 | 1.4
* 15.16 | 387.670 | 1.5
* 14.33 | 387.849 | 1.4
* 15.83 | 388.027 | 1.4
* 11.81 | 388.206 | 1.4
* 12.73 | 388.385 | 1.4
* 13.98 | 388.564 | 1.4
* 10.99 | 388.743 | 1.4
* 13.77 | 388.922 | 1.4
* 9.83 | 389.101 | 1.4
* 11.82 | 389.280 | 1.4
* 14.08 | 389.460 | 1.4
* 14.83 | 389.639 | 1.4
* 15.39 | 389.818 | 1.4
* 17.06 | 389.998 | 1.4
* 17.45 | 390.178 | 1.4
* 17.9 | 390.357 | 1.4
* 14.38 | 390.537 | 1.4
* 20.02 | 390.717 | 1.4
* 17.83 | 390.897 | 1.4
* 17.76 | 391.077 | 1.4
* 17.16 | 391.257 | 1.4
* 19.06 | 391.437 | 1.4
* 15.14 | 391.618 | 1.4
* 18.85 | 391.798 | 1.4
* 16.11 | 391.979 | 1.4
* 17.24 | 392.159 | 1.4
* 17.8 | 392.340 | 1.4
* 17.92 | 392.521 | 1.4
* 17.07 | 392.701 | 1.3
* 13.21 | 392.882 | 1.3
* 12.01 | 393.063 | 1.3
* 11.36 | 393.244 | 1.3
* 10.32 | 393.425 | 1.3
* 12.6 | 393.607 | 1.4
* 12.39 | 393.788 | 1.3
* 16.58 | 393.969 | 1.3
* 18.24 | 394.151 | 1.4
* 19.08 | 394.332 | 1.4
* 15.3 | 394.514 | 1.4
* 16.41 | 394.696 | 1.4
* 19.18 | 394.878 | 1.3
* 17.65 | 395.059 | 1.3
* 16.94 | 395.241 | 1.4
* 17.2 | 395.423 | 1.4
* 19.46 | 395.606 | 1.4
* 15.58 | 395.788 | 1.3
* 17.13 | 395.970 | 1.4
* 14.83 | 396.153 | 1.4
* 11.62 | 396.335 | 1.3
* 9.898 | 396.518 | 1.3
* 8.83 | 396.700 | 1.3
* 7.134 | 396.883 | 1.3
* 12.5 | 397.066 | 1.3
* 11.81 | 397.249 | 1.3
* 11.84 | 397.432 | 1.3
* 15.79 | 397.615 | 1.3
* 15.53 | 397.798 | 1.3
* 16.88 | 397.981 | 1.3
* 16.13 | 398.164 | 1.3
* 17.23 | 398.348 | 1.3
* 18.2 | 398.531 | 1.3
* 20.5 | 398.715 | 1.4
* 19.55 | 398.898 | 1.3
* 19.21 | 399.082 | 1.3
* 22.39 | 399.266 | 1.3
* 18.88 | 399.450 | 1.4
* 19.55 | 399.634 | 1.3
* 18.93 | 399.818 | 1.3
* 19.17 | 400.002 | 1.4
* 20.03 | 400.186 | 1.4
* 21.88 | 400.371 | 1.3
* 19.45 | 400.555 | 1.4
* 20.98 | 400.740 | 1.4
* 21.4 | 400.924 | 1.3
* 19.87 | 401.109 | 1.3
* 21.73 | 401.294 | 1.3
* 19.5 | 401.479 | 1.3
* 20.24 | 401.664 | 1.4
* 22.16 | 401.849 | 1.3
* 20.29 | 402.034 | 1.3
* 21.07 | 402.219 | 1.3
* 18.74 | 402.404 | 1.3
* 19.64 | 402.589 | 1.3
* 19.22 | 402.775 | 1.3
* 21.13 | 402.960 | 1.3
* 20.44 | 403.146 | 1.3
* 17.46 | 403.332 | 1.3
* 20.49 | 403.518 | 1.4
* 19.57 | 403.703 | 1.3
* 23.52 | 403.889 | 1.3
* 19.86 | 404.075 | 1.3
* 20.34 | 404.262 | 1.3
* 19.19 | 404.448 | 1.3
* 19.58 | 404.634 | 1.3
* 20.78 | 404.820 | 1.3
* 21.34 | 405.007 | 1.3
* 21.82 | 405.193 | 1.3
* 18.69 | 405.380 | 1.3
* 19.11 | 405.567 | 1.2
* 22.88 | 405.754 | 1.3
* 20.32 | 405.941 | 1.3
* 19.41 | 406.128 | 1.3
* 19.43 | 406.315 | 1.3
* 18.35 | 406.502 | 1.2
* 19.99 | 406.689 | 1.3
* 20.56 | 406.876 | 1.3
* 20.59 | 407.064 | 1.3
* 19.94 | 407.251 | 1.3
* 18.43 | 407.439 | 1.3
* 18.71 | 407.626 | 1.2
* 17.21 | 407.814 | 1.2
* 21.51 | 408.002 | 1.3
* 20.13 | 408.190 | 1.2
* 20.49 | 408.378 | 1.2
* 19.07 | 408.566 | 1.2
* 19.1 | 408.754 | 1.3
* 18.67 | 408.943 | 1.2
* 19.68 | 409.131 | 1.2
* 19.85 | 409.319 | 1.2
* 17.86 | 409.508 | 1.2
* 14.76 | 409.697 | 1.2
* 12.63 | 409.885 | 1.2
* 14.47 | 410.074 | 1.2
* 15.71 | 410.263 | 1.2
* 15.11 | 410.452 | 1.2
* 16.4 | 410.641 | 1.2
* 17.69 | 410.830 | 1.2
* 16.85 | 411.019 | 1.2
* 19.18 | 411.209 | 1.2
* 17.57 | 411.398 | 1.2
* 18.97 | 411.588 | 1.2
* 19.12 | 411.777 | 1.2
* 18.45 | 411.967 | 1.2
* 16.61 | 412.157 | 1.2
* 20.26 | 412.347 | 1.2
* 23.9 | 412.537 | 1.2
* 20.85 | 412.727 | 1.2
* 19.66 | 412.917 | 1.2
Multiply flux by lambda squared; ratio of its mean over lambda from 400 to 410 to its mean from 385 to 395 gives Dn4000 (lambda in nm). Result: 1.33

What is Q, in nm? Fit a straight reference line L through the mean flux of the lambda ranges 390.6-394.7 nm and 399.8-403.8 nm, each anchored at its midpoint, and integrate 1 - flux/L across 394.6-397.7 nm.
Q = 0.57 nm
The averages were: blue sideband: 16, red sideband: 20.2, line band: 14.3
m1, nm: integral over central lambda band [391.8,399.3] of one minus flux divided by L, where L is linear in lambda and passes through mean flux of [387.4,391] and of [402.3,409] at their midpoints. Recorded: 0.56 nm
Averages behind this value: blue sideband 14.8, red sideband 19.9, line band 15.5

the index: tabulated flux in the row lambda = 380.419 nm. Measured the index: 15.63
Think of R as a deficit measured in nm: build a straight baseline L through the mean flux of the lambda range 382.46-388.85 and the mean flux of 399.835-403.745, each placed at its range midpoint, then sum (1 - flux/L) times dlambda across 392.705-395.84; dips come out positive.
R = 0.43 nm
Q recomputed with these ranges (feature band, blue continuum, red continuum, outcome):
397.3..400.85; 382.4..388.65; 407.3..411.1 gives -0.34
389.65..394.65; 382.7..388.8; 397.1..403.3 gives 0.28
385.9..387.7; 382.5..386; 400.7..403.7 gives -0.27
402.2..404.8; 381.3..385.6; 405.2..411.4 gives -0.31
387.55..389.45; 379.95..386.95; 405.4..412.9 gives 0.38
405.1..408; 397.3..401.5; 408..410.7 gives -0.29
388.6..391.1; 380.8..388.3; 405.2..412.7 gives 0.21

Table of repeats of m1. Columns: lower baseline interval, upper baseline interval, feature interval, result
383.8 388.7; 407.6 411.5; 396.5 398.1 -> 0.43 nm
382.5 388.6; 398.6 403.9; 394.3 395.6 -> 0.07 nm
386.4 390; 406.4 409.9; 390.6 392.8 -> -0.27 nm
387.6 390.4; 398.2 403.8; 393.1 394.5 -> 0.18 nm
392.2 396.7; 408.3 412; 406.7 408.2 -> -0.22 nm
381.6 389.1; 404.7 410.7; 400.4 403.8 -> -0.42 nm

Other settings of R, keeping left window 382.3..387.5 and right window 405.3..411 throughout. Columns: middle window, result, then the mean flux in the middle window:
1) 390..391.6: -0.09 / 17.5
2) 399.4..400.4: -0.11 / 19.6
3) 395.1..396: -0.01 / 17.3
